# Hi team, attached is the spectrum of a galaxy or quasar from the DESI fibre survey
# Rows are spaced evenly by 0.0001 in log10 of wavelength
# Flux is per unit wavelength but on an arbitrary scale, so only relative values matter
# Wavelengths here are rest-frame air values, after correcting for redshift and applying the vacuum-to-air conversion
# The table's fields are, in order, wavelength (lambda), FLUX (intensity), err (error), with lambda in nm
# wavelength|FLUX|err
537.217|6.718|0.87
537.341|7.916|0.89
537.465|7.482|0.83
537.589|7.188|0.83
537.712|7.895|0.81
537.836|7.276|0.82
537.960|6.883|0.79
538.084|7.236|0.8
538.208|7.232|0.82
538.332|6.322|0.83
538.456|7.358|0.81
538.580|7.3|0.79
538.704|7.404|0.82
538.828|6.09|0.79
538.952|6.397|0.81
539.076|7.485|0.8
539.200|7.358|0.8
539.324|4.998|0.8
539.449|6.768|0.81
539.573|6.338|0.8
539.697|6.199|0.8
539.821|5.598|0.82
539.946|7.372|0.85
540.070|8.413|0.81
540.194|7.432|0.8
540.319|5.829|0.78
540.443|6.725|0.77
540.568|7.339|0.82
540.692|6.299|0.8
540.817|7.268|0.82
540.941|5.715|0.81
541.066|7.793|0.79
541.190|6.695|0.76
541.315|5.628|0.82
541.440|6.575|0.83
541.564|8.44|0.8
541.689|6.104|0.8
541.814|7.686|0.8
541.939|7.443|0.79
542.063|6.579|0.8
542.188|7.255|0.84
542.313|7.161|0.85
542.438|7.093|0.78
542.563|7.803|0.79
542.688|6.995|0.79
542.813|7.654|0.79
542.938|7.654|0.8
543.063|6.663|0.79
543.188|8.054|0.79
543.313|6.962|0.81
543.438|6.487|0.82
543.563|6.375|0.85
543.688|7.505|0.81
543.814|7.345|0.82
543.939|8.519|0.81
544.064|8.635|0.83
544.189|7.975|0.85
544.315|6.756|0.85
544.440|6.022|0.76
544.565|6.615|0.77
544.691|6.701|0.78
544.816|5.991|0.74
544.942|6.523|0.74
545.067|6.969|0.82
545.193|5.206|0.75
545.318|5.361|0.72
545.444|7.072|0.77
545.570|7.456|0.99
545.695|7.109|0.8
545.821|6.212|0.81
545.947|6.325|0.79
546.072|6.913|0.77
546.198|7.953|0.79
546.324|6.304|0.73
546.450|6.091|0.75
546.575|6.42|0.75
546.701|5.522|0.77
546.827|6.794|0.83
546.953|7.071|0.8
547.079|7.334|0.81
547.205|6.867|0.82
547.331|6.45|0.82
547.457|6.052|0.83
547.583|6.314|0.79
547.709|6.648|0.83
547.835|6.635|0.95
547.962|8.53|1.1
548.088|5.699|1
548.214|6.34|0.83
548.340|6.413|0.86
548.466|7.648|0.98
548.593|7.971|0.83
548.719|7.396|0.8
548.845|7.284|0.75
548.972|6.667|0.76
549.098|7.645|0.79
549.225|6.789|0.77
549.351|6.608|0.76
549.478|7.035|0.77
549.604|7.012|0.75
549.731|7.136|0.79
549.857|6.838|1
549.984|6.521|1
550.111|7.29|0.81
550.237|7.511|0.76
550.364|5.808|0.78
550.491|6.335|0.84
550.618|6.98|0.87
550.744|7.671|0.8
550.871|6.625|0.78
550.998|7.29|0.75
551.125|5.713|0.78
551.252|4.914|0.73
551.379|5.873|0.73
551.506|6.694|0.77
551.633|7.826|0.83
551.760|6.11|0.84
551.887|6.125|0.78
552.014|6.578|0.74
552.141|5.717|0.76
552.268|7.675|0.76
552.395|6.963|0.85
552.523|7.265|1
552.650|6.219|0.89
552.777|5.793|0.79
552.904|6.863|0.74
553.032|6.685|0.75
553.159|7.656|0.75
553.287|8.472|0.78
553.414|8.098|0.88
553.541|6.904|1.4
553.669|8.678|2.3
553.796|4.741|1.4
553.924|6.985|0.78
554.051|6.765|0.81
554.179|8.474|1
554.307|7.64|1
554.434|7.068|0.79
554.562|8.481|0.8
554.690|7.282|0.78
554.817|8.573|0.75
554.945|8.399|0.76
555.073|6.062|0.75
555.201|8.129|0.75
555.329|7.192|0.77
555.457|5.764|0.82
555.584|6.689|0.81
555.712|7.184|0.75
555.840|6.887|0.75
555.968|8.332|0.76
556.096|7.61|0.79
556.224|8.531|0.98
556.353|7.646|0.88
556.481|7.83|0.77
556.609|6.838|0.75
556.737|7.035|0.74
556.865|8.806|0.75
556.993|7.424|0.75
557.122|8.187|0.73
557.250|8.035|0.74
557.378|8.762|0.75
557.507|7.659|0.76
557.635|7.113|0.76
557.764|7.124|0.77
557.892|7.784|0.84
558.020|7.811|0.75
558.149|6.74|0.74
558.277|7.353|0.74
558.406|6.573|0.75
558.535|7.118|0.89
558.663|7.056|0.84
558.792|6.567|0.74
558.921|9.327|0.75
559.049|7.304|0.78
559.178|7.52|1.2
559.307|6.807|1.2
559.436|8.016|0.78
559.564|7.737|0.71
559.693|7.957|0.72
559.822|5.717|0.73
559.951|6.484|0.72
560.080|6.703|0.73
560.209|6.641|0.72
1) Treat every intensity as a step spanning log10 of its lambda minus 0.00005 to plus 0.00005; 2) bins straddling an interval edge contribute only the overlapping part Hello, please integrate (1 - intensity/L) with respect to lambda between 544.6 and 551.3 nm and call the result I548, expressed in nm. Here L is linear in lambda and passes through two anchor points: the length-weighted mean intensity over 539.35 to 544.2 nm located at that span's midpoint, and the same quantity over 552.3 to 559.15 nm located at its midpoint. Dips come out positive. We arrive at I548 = 0.46 nm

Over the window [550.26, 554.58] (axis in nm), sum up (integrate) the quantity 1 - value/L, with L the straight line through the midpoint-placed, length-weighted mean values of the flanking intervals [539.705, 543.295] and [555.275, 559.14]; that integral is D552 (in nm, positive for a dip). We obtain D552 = 0.28 nm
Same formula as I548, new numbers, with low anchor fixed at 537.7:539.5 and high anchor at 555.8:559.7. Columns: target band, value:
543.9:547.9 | 0.259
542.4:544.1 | -0.078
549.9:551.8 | 0.188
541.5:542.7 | -0.040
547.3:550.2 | 0.140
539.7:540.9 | 0.018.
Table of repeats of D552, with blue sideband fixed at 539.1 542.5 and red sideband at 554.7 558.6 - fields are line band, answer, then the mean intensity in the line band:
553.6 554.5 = 0.02 nm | 7.19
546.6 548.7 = 0.10 nm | 6.77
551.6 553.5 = 0.11 nm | 6.92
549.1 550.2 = 0.04 nm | 6.96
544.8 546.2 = 0.09 nm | 6.55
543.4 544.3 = -0.07 nm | 7.53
